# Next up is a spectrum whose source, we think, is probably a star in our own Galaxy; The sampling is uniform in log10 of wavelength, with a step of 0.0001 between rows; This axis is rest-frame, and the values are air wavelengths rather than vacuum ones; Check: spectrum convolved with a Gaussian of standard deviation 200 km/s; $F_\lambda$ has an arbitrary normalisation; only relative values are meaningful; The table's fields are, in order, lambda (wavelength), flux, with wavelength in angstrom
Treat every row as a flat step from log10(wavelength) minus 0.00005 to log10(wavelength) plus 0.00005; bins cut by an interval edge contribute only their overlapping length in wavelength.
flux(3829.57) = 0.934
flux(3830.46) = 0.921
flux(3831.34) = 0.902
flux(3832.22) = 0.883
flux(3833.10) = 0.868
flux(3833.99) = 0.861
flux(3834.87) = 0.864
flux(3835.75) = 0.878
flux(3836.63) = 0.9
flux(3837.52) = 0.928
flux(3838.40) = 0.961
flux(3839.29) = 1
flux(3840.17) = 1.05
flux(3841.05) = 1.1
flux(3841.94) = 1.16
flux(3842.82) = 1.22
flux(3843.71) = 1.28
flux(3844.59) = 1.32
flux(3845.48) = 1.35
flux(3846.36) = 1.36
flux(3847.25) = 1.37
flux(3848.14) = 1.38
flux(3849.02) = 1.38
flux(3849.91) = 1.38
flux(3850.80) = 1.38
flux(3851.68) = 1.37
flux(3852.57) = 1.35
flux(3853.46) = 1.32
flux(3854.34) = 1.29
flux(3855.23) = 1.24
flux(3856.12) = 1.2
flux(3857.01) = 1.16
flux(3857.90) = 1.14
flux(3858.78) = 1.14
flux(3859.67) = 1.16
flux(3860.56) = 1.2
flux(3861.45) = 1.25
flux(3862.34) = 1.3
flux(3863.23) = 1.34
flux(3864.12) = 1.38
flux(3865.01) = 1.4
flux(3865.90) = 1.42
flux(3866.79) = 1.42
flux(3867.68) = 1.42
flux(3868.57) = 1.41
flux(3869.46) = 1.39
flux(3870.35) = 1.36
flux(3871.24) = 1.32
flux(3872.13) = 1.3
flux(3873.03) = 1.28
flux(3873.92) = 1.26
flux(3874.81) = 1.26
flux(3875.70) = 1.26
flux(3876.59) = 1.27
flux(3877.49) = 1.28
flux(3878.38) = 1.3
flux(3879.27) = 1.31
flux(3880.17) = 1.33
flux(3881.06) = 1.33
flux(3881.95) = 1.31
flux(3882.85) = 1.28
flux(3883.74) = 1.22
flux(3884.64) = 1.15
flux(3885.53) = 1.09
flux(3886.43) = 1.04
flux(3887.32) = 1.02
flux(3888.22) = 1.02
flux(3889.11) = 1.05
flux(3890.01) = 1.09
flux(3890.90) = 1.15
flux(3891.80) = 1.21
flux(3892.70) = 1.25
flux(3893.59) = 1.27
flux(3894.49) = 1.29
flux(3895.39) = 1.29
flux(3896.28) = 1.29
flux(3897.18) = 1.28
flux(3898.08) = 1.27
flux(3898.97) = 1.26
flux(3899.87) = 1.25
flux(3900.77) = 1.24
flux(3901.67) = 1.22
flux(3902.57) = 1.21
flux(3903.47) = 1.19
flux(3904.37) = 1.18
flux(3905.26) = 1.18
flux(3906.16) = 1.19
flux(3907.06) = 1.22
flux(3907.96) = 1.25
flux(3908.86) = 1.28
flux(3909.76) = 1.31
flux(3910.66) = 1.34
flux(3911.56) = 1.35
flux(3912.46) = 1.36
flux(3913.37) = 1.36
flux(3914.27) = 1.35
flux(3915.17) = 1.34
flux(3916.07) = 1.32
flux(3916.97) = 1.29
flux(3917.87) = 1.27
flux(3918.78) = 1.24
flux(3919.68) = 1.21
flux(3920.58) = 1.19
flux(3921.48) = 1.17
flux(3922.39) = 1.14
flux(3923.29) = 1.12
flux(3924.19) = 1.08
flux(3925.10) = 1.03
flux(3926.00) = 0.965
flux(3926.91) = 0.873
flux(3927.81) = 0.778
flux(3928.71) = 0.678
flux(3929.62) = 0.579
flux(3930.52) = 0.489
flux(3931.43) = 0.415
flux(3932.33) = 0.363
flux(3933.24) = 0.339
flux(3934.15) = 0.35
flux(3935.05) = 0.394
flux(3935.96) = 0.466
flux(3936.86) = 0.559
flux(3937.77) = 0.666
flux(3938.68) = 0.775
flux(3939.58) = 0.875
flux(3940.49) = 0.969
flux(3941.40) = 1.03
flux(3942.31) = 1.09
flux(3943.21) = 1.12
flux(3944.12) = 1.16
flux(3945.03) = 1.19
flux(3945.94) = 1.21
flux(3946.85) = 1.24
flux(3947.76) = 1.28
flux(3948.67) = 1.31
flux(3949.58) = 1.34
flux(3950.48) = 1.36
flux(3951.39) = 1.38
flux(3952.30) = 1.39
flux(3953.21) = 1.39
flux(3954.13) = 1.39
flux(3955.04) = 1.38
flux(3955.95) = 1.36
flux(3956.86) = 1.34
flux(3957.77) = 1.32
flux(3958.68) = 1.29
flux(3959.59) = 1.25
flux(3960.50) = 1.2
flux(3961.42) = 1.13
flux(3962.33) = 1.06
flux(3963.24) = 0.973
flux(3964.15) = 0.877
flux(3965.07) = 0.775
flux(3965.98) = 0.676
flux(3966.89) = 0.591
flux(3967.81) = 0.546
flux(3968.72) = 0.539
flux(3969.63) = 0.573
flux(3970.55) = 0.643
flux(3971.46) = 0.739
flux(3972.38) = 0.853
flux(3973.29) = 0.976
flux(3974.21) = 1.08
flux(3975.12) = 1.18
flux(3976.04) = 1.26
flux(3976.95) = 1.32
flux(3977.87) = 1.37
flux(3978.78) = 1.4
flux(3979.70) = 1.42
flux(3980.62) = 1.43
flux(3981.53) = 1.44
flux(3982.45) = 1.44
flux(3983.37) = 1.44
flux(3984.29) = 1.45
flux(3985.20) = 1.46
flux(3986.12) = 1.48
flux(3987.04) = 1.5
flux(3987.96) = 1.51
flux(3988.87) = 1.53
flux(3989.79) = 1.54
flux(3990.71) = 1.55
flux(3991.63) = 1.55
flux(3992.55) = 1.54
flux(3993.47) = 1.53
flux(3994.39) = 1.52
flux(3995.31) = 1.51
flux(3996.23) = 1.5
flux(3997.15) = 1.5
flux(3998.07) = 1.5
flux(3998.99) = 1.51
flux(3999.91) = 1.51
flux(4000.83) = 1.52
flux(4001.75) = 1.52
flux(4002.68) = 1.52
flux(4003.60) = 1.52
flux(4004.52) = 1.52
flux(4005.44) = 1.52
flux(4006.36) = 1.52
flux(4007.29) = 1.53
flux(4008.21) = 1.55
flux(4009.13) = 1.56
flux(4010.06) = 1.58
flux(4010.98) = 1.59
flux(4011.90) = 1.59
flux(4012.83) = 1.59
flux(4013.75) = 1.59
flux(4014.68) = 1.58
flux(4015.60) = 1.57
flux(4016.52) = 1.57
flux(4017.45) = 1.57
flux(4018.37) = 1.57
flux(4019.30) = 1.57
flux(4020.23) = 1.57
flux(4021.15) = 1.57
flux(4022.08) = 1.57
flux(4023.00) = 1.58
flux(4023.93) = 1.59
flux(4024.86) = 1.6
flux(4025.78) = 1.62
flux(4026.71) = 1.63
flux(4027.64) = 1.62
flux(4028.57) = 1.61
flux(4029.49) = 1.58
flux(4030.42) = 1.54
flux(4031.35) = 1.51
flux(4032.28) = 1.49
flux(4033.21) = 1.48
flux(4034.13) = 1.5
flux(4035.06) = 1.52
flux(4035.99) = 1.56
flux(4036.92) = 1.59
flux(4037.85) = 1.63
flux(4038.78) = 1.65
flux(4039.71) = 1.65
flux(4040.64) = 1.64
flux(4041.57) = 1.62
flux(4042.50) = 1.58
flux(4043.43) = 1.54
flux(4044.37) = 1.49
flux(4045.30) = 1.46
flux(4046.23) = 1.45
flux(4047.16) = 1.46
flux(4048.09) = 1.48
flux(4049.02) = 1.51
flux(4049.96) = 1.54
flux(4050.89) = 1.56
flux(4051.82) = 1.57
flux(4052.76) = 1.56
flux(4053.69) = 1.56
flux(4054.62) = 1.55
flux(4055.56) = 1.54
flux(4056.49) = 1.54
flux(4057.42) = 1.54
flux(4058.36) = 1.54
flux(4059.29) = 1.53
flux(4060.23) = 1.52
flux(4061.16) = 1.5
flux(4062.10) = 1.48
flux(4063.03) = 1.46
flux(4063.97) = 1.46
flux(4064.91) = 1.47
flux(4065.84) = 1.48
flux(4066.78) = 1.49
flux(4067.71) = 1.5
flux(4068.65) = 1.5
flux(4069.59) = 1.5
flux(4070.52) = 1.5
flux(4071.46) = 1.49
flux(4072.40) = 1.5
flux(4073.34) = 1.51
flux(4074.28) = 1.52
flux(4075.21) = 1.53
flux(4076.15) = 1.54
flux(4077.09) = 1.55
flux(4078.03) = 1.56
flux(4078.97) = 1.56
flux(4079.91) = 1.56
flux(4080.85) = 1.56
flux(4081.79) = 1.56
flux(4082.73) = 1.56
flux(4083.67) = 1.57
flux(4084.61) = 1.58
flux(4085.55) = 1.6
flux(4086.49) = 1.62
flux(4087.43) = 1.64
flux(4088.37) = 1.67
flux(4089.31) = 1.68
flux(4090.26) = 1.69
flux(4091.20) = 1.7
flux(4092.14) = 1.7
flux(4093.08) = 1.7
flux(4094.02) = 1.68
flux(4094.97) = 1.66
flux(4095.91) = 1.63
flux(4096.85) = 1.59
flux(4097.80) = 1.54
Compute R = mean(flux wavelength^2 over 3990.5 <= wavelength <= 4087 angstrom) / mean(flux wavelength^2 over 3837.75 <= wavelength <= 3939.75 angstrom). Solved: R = 1.44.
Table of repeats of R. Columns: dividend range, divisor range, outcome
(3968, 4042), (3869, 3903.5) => 1.25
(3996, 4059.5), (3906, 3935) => 1.60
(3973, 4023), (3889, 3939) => 1.47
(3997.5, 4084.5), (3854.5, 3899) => 1.34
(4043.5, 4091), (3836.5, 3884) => 1.34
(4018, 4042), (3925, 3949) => 2.02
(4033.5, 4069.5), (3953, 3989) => 1.37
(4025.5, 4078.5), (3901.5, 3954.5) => 1.54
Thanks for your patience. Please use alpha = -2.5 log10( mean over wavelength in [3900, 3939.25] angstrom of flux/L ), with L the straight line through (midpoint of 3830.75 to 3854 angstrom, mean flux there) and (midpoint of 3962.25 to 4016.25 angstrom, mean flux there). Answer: 0.22 mag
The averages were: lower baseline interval 1.15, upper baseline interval 1.33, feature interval 1.01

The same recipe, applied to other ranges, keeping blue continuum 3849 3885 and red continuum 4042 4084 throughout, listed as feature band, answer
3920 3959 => 0.36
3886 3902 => 0.12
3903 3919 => 0.06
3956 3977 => 0.41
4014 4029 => -0.08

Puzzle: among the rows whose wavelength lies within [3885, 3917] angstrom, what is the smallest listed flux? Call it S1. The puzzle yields 1.02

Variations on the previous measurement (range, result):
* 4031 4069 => 1.45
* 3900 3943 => 0.339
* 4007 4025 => 1.53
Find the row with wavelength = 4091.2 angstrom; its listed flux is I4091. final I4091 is 1.7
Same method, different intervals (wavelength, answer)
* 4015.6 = 1.57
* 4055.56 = 1.54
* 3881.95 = 1.31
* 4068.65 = 1.5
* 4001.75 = 1.52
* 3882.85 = 1.28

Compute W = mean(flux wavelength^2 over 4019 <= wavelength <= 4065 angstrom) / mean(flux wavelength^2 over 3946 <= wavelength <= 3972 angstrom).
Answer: 1.49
